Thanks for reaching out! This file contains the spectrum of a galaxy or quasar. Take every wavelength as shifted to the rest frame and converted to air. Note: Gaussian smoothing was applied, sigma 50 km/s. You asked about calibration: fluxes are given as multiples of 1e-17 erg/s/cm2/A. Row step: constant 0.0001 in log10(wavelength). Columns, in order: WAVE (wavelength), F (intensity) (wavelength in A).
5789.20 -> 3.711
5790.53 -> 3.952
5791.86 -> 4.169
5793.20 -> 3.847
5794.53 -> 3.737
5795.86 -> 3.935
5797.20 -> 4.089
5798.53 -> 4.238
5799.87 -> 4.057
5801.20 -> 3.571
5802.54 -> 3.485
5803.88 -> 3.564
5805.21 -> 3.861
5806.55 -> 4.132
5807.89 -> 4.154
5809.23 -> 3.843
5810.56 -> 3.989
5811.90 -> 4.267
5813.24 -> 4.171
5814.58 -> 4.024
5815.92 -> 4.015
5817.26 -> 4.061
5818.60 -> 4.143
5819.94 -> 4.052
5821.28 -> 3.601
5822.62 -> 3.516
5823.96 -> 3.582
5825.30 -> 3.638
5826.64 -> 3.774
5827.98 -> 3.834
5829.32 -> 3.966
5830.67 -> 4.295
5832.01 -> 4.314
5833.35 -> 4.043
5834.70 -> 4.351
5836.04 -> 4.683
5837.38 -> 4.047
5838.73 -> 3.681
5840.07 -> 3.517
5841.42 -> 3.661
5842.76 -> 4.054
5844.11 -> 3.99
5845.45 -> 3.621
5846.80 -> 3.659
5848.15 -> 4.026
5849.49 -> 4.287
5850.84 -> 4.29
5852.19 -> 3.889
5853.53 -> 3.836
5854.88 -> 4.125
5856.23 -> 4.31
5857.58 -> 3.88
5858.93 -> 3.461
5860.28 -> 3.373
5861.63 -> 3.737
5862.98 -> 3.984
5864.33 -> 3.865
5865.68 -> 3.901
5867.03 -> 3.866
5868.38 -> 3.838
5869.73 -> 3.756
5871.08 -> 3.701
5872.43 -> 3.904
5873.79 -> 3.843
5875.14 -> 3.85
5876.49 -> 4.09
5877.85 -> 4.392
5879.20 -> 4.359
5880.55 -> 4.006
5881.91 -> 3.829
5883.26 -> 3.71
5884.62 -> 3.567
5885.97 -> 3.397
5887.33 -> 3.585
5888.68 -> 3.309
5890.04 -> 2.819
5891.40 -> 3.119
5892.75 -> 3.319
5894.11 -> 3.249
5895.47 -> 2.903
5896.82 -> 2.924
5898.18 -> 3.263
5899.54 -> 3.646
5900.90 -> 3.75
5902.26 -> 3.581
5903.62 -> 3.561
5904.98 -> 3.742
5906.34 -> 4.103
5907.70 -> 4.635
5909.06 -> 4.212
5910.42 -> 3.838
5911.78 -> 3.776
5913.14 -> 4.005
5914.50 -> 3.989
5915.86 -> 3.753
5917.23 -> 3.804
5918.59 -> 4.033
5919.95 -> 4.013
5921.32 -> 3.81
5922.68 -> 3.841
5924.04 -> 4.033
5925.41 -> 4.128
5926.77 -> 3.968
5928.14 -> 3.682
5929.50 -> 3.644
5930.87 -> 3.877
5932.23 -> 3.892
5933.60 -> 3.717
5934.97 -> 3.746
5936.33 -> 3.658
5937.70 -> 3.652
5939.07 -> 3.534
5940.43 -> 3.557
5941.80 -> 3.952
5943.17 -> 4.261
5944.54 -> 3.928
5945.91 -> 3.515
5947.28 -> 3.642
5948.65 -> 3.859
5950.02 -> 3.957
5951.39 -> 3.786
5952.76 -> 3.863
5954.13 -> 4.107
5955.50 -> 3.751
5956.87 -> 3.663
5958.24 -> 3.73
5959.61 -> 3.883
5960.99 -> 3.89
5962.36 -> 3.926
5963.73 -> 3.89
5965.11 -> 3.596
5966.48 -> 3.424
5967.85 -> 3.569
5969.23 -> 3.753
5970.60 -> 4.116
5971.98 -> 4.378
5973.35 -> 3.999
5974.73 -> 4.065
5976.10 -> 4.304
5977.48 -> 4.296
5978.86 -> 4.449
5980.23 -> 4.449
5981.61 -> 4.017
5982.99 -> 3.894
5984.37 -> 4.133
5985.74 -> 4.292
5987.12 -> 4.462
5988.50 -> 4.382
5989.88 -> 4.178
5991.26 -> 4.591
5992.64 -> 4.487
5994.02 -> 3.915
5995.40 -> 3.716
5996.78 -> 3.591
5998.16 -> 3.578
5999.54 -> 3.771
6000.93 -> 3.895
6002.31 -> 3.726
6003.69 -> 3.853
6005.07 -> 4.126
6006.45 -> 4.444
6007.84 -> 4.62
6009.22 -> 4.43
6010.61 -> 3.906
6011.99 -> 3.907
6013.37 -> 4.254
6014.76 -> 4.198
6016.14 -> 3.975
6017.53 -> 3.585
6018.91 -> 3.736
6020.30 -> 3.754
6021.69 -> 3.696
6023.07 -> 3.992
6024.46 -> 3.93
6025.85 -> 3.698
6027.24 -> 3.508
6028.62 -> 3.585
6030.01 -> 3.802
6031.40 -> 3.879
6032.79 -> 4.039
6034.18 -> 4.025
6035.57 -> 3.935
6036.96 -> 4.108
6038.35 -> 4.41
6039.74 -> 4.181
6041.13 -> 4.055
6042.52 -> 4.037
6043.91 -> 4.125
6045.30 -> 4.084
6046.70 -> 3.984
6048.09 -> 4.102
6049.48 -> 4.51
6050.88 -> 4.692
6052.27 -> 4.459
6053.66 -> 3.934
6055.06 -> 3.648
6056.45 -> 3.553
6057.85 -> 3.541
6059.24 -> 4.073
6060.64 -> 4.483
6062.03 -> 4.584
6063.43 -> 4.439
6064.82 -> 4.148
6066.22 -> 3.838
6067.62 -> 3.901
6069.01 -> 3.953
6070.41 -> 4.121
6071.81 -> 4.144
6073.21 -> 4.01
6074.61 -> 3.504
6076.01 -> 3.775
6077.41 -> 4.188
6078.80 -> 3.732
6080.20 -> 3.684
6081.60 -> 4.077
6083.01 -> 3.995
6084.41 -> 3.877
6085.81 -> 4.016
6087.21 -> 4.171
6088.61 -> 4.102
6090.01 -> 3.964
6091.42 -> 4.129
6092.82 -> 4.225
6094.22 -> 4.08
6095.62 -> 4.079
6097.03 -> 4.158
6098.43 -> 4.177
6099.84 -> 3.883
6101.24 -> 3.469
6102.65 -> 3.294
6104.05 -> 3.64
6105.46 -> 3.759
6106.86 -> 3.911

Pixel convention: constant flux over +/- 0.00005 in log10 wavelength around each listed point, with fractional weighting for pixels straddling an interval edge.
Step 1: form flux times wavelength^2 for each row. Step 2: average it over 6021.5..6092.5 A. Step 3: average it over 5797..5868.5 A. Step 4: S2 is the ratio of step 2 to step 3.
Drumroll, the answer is 1.10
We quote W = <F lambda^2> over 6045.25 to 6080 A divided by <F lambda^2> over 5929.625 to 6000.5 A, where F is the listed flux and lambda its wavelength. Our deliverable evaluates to 1.06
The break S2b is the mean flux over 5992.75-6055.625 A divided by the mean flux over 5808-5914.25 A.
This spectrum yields 1.04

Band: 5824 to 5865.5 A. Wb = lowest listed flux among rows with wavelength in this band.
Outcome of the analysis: 3.373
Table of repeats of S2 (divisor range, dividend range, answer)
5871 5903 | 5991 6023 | 1.16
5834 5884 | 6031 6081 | 1.10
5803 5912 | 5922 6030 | 1.07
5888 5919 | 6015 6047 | 1.13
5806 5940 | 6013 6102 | 1.11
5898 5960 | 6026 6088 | 1.09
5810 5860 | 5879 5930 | 0.96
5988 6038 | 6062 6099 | 1.04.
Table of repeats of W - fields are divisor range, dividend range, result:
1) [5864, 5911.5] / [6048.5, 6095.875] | 1.16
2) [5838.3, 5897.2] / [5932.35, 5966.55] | 1.04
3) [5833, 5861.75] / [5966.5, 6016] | 1.09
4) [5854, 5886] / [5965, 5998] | 1.10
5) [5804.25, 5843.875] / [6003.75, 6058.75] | 1.08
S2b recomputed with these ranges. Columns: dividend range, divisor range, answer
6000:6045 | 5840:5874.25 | 1.03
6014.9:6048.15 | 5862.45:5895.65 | 1.06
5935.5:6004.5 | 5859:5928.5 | 1.05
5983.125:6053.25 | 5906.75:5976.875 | 1.04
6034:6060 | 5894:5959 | 1.08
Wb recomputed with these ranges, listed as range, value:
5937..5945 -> 3.534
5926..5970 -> 3.424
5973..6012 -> 3.578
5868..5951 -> 2.819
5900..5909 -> 3.561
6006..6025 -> 3.585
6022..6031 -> 3.508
